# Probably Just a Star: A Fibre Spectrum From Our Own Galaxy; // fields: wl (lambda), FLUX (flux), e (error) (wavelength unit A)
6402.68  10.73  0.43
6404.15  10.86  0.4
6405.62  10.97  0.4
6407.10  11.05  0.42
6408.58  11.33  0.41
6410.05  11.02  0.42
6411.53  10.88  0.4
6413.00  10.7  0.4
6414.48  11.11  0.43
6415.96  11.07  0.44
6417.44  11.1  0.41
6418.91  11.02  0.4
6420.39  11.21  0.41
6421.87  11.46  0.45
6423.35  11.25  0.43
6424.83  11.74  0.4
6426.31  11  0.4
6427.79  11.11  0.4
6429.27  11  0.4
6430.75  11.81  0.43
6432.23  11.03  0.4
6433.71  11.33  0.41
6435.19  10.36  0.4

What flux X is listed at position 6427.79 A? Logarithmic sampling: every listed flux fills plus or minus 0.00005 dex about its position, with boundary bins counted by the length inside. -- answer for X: 11.11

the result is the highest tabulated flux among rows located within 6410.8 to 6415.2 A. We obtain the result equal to 11.11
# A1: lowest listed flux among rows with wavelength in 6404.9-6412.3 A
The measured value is 10.88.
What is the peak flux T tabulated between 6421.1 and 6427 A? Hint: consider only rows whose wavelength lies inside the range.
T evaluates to 11.74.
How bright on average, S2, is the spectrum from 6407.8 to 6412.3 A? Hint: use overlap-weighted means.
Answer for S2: 11.1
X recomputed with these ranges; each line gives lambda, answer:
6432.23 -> 11.03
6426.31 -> 11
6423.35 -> 11.25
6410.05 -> 11.02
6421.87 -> 11.46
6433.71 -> 11.33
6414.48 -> 11.11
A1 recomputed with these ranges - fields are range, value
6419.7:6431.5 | 11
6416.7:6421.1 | 11.02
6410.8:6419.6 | 10.7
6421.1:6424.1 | 11.25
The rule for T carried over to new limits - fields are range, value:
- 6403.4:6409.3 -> 11.33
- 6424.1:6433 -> 11.81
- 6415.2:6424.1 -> 11.46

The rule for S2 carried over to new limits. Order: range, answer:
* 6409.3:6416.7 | 11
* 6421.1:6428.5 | 11.3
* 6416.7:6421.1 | 11.1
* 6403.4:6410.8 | 11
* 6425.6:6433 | 11.2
